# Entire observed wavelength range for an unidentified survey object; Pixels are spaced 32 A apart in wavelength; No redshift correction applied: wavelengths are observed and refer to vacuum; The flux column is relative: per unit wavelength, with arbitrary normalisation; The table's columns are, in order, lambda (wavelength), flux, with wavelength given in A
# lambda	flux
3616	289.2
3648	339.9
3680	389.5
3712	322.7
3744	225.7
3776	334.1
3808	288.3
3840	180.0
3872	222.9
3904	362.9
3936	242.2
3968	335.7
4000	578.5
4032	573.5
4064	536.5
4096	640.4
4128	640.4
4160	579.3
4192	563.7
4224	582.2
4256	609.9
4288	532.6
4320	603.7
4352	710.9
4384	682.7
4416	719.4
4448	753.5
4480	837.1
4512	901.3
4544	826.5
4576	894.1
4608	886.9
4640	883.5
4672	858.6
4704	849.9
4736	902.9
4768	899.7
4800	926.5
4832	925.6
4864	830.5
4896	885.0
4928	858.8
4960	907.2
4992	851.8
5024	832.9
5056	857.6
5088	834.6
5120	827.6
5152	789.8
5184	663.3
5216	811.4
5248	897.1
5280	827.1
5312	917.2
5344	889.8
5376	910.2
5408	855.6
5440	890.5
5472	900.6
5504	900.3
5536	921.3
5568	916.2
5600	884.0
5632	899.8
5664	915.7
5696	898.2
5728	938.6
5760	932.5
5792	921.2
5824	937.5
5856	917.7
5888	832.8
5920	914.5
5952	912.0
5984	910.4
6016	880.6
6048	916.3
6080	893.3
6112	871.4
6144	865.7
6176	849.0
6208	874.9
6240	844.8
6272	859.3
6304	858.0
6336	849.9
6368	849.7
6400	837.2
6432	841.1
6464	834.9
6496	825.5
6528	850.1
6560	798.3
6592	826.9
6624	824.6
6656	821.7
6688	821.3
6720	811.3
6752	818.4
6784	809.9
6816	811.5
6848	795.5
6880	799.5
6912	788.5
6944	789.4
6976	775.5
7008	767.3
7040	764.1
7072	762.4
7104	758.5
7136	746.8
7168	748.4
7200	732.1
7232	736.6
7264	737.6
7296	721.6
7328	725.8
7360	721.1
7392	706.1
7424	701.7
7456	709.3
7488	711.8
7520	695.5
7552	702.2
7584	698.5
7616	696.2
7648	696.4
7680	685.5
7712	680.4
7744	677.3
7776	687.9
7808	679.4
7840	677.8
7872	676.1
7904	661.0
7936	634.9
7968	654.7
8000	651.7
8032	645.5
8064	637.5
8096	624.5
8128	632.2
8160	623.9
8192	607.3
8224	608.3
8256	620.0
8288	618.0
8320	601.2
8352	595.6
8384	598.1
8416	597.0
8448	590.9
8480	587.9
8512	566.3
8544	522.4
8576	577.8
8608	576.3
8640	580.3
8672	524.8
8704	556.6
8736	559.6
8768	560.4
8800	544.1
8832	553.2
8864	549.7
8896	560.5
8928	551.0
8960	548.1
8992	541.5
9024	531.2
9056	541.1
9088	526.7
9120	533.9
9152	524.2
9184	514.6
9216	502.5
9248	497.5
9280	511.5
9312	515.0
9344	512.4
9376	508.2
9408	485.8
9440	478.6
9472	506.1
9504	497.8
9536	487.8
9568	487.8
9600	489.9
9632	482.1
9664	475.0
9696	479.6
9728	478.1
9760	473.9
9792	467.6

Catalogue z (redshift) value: 0.000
